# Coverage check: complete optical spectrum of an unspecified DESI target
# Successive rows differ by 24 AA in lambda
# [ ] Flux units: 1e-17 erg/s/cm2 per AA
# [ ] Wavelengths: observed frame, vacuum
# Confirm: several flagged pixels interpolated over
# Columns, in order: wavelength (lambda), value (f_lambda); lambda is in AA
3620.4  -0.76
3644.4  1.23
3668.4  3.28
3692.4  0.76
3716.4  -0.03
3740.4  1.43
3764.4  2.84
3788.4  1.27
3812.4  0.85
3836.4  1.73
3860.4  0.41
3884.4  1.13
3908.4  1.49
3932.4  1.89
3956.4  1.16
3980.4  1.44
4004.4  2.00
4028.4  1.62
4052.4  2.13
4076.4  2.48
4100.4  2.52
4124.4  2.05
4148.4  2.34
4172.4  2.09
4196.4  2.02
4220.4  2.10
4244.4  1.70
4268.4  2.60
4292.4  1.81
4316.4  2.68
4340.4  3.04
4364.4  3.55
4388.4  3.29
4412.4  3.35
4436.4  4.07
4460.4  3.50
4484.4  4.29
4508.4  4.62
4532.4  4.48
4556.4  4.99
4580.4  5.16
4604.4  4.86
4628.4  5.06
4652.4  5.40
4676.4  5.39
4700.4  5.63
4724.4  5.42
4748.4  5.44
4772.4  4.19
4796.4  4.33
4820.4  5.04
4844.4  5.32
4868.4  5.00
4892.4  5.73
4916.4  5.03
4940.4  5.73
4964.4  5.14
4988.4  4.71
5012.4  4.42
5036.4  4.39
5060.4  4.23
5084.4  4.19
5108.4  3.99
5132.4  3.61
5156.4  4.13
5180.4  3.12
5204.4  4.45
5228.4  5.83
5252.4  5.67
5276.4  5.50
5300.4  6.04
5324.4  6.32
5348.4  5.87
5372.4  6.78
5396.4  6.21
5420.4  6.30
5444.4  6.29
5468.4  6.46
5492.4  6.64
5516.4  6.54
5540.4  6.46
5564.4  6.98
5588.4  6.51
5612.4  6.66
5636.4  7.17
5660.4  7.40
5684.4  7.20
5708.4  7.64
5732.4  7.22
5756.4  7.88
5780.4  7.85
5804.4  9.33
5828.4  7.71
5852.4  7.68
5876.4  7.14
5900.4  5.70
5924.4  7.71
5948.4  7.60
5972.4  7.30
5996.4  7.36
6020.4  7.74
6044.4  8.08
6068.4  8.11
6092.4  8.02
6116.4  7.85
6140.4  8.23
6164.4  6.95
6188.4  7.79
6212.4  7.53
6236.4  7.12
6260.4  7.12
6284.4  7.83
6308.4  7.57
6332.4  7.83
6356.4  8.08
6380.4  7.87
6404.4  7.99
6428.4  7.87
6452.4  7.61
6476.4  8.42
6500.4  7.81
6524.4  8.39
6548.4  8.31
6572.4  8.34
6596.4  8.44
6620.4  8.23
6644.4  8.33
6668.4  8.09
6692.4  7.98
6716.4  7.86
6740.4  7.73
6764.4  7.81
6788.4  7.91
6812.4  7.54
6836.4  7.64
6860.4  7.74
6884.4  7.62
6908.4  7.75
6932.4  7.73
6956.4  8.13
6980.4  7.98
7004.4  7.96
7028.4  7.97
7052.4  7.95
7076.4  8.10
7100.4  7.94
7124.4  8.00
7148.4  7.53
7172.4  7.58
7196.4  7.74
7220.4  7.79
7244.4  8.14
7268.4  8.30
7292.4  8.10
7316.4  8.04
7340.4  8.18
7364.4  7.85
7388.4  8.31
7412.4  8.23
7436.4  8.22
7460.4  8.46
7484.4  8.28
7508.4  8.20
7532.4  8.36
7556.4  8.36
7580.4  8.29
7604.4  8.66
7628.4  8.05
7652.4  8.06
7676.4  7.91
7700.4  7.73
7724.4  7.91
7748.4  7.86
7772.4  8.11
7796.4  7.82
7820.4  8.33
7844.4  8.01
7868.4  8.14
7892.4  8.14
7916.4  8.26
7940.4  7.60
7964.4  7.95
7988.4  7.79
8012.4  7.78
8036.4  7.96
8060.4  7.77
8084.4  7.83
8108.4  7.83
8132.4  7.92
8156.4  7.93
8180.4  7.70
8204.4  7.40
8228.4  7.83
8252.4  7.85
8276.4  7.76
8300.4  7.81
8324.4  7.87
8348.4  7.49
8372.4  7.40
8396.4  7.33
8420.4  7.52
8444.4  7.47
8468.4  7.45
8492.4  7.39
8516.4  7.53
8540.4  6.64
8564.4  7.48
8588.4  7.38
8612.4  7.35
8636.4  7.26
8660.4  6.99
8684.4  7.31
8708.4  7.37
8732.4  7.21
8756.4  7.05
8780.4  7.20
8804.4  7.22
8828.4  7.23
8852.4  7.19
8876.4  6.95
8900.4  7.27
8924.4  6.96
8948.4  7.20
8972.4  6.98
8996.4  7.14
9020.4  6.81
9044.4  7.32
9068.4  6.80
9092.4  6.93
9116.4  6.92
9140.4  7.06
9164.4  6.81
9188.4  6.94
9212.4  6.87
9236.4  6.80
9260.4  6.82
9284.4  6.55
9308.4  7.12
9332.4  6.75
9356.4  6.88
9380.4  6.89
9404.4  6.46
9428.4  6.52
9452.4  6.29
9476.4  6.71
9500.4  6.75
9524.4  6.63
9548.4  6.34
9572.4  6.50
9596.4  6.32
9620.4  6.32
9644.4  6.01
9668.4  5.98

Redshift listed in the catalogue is 0.000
